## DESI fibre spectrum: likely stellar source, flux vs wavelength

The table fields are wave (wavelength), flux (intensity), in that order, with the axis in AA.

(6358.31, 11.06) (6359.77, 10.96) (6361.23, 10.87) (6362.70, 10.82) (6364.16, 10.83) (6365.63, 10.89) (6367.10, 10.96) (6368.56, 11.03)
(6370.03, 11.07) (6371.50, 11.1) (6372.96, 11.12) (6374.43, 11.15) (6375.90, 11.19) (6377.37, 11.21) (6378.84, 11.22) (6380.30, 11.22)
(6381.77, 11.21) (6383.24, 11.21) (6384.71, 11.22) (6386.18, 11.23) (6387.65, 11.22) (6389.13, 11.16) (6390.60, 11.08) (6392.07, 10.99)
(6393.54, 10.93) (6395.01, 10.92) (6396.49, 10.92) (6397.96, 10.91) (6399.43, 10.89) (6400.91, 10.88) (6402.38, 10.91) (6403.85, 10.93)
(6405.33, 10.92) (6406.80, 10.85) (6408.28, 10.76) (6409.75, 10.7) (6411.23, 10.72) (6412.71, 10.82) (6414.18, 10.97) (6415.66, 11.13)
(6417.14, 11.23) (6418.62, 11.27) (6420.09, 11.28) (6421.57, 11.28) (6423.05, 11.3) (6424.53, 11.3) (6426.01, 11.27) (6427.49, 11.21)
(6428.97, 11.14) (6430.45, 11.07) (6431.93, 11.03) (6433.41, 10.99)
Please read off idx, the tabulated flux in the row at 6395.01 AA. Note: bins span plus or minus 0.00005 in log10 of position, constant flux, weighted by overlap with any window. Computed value 10.92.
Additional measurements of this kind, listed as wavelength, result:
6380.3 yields 11.22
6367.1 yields 10.96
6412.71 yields 10.82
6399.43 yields 10.89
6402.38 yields 10.91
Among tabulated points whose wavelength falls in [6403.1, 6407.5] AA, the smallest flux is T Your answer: 10.85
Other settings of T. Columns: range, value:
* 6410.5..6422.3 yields 10.72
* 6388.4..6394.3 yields 10.93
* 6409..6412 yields 10.7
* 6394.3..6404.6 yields 10.88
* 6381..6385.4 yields 11.21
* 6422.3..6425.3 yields 11.3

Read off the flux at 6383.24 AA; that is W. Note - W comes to 11.21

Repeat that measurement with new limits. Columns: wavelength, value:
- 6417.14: 11.23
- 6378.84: 11.22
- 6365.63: 10.89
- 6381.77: 11.21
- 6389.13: 11.16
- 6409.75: 10.7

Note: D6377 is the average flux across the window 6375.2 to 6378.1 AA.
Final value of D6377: 11.2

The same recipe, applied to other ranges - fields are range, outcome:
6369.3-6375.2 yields 11.1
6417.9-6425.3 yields 11.3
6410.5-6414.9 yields 10.8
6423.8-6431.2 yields 11.2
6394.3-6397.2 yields 10.9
